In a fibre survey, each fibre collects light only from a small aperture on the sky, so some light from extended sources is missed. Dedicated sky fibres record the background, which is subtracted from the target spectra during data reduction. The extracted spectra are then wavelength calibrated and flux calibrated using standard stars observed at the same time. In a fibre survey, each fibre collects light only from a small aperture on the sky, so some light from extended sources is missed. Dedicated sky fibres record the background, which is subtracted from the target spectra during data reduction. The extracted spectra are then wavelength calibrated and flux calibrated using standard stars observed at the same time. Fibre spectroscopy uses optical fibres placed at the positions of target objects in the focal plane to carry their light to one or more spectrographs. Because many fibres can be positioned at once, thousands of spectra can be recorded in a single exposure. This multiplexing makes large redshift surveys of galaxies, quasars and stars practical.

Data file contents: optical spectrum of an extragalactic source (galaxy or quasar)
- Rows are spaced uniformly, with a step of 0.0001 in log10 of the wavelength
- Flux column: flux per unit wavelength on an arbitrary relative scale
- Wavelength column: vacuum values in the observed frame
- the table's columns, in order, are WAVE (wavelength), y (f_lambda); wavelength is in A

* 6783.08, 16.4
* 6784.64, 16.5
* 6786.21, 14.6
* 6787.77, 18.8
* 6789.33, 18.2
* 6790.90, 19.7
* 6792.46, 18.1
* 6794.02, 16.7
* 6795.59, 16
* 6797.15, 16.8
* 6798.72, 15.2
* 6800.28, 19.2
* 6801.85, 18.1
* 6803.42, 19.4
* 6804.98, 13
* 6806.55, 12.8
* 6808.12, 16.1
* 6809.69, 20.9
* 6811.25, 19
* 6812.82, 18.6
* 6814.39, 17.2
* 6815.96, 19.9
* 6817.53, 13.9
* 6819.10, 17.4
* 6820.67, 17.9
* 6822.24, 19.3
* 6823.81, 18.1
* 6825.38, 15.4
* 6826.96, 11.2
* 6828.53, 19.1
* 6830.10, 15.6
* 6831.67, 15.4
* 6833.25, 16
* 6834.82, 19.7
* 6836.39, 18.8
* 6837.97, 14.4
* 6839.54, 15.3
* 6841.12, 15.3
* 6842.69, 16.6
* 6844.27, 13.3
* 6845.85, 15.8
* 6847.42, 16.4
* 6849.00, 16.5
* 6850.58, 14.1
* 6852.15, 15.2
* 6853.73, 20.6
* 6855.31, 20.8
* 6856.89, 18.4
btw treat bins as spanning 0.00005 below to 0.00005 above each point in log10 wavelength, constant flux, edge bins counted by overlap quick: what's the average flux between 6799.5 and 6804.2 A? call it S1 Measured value 18.9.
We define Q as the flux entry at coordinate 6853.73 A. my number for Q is 20.6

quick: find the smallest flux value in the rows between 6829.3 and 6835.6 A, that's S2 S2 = 15.4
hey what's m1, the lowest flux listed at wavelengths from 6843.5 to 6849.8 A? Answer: 13.3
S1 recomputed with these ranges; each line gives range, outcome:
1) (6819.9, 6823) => 18.6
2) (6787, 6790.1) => 18.5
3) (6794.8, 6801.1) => 16.8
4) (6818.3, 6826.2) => 17.6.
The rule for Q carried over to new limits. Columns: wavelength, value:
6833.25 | 16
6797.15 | 16.8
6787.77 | 18.8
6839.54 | 15.3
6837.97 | 14.4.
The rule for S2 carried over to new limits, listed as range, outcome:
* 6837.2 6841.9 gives 14.4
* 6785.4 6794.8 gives 14.6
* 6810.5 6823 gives 13.9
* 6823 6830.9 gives 11.2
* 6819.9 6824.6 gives 17.9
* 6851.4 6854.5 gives 15.2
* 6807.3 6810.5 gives 16.1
